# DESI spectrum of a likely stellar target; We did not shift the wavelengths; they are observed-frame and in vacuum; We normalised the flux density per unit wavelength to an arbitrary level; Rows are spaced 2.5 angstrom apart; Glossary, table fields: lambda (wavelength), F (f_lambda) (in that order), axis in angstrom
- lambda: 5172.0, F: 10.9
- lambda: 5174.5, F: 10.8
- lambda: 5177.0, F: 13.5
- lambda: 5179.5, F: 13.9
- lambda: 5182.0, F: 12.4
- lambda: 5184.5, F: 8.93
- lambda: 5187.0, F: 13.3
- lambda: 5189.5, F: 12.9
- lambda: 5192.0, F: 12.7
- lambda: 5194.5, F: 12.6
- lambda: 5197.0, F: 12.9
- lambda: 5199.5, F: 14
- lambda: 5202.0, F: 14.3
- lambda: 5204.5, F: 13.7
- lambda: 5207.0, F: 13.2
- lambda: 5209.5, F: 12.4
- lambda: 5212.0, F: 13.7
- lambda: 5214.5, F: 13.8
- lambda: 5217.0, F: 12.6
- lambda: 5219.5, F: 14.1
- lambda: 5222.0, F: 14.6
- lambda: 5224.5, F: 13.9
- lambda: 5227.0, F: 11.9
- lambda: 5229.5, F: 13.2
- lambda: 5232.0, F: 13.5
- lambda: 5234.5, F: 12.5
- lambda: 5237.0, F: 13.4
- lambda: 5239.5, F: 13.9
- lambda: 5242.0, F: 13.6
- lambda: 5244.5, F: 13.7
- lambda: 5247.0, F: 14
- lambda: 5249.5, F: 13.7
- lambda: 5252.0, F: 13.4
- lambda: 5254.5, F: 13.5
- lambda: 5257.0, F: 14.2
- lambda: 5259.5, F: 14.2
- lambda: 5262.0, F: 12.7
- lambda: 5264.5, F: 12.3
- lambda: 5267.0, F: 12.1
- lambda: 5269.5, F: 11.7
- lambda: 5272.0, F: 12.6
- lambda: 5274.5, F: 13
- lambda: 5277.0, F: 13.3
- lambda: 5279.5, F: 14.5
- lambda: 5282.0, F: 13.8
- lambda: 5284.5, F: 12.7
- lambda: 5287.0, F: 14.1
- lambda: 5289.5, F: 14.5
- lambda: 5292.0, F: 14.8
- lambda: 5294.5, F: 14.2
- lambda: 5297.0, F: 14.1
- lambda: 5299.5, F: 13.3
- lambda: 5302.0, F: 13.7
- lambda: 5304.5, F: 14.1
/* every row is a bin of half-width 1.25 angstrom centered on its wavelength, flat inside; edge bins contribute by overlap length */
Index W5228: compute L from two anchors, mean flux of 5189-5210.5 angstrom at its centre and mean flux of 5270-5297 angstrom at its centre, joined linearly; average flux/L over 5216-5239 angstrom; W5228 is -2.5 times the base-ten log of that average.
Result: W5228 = 0.004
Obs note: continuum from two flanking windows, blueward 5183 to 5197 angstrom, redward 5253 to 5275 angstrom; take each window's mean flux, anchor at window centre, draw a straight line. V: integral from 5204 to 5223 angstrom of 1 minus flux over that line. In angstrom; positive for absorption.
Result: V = -1.7 angstrom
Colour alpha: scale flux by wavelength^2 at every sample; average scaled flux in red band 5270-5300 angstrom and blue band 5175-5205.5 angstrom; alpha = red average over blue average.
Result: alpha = 1.10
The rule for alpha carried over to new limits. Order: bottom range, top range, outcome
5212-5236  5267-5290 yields 1.01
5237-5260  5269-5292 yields 0.99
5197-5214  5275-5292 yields 1.06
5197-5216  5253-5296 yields 1.02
